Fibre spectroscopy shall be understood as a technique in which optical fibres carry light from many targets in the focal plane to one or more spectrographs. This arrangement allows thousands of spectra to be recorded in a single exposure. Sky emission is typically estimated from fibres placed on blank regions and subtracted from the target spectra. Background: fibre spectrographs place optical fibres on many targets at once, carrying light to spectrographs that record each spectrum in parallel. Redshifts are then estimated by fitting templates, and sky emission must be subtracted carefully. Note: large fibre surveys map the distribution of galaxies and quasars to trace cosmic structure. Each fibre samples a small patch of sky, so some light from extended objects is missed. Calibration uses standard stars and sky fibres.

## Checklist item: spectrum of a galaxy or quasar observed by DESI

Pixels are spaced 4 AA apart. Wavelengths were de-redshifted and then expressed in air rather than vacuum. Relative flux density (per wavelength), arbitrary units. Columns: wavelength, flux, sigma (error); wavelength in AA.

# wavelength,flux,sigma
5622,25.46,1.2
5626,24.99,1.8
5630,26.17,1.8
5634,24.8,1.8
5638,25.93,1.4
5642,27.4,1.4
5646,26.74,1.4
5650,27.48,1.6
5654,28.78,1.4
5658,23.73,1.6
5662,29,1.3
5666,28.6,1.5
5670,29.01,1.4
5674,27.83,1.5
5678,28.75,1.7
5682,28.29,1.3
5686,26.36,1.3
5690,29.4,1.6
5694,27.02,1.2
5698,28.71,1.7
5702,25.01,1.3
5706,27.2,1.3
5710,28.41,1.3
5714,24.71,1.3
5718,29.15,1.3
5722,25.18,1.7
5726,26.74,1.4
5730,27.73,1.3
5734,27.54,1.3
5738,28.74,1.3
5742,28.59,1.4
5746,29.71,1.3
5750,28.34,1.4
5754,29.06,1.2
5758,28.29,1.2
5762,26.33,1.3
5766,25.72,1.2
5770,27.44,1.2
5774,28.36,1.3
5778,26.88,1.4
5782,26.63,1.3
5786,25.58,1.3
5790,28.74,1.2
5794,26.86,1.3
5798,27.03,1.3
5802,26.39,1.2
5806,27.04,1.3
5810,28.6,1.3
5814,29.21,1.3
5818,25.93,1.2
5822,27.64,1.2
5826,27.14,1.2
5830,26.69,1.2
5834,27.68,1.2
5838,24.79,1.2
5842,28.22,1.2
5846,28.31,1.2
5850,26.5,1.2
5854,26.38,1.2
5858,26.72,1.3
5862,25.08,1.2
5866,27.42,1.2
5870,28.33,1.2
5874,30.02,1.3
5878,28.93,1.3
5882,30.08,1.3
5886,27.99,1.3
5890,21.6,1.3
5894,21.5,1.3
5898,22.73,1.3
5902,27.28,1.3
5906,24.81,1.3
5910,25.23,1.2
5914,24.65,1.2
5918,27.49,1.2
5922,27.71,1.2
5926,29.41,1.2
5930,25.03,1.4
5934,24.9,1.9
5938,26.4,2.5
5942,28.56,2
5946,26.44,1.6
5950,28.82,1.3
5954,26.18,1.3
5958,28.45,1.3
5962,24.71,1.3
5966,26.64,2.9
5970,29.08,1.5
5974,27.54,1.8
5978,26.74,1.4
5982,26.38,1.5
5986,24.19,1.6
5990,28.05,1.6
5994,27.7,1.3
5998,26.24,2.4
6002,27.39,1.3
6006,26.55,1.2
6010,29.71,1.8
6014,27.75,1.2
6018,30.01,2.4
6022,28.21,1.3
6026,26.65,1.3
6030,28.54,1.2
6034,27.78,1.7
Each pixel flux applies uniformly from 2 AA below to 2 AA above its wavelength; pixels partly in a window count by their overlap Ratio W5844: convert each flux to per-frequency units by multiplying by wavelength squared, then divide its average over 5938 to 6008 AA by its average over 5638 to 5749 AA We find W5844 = 1.08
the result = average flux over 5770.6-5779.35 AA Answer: 27.6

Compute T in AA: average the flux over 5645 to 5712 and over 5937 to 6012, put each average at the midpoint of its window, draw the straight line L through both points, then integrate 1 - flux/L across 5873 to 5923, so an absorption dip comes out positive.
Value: 2.3 AA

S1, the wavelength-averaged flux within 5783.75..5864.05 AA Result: 27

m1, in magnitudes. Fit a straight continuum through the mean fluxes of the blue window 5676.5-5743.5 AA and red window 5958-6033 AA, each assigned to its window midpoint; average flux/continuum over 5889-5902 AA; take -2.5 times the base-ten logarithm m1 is 0.20 mag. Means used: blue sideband 27.5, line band 22.8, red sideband 27.4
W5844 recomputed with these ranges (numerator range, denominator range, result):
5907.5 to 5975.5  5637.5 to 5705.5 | 1.07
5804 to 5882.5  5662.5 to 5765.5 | 1.04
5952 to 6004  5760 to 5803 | 1.07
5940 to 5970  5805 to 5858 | 1.04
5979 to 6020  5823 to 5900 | 1.08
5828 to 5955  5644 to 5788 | 1.03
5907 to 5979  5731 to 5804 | 1.03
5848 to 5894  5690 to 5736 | 1.05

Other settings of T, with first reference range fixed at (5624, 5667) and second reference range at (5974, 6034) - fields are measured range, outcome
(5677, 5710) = -1.1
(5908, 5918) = 0.7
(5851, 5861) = 0.3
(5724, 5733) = -0.1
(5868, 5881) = -1.0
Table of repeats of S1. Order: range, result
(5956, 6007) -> 26.9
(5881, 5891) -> 26.7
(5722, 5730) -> 26.6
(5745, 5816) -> 27.5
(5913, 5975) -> 27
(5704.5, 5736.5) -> 27.1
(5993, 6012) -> 27.5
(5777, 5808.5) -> 26.9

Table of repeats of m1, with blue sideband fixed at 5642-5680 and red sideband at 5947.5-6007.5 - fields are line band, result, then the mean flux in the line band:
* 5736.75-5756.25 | -0.052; 28.9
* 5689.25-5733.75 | 0.019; 27.2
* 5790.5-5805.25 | 0.017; 27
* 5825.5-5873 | 0.012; 27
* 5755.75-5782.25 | 0.014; 27.1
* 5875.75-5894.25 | 0.028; 26.5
